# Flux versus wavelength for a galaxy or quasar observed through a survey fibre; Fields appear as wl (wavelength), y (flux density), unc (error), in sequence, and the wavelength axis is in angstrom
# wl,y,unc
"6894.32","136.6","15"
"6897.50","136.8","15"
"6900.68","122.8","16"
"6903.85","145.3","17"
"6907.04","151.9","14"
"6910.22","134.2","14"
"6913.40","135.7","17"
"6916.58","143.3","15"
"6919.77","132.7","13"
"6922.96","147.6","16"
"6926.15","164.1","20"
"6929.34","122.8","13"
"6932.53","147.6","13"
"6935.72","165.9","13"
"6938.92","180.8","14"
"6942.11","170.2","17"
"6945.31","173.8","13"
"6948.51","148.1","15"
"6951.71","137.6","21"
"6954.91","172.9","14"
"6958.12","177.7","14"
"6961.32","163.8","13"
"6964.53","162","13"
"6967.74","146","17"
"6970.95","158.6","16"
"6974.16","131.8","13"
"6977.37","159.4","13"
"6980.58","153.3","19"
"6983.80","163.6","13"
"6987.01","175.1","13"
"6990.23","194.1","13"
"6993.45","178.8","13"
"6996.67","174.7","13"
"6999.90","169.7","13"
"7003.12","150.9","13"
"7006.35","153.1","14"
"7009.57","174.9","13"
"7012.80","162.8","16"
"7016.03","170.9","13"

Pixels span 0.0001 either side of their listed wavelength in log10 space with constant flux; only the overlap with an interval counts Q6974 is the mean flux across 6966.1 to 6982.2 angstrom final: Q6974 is 150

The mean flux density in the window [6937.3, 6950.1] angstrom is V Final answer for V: 168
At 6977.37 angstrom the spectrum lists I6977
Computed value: 159.4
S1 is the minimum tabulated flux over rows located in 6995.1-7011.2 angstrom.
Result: 150.9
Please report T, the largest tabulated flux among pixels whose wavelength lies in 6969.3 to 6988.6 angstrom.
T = 175.1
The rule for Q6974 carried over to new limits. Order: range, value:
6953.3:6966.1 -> 169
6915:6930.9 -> 142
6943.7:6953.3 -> 153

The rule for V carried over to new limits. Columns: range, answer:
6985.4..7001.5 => 178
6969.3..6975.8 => 145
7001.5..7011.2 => 160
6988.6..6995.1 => 186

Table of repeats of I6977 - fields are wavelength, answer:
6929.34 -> 122.8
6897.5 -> 136.8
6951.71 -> 137.6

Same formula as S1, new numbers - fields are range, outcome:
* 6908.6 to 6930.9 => 122.8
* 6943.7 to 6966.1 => 137.6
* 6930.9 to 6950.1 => 147.6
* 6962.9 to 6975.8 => 131.8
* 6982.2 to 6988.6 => 163.6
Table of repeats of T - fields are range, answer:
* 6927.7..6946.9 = 180.8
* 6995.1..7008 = 174.7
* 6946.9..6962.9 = 177.7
